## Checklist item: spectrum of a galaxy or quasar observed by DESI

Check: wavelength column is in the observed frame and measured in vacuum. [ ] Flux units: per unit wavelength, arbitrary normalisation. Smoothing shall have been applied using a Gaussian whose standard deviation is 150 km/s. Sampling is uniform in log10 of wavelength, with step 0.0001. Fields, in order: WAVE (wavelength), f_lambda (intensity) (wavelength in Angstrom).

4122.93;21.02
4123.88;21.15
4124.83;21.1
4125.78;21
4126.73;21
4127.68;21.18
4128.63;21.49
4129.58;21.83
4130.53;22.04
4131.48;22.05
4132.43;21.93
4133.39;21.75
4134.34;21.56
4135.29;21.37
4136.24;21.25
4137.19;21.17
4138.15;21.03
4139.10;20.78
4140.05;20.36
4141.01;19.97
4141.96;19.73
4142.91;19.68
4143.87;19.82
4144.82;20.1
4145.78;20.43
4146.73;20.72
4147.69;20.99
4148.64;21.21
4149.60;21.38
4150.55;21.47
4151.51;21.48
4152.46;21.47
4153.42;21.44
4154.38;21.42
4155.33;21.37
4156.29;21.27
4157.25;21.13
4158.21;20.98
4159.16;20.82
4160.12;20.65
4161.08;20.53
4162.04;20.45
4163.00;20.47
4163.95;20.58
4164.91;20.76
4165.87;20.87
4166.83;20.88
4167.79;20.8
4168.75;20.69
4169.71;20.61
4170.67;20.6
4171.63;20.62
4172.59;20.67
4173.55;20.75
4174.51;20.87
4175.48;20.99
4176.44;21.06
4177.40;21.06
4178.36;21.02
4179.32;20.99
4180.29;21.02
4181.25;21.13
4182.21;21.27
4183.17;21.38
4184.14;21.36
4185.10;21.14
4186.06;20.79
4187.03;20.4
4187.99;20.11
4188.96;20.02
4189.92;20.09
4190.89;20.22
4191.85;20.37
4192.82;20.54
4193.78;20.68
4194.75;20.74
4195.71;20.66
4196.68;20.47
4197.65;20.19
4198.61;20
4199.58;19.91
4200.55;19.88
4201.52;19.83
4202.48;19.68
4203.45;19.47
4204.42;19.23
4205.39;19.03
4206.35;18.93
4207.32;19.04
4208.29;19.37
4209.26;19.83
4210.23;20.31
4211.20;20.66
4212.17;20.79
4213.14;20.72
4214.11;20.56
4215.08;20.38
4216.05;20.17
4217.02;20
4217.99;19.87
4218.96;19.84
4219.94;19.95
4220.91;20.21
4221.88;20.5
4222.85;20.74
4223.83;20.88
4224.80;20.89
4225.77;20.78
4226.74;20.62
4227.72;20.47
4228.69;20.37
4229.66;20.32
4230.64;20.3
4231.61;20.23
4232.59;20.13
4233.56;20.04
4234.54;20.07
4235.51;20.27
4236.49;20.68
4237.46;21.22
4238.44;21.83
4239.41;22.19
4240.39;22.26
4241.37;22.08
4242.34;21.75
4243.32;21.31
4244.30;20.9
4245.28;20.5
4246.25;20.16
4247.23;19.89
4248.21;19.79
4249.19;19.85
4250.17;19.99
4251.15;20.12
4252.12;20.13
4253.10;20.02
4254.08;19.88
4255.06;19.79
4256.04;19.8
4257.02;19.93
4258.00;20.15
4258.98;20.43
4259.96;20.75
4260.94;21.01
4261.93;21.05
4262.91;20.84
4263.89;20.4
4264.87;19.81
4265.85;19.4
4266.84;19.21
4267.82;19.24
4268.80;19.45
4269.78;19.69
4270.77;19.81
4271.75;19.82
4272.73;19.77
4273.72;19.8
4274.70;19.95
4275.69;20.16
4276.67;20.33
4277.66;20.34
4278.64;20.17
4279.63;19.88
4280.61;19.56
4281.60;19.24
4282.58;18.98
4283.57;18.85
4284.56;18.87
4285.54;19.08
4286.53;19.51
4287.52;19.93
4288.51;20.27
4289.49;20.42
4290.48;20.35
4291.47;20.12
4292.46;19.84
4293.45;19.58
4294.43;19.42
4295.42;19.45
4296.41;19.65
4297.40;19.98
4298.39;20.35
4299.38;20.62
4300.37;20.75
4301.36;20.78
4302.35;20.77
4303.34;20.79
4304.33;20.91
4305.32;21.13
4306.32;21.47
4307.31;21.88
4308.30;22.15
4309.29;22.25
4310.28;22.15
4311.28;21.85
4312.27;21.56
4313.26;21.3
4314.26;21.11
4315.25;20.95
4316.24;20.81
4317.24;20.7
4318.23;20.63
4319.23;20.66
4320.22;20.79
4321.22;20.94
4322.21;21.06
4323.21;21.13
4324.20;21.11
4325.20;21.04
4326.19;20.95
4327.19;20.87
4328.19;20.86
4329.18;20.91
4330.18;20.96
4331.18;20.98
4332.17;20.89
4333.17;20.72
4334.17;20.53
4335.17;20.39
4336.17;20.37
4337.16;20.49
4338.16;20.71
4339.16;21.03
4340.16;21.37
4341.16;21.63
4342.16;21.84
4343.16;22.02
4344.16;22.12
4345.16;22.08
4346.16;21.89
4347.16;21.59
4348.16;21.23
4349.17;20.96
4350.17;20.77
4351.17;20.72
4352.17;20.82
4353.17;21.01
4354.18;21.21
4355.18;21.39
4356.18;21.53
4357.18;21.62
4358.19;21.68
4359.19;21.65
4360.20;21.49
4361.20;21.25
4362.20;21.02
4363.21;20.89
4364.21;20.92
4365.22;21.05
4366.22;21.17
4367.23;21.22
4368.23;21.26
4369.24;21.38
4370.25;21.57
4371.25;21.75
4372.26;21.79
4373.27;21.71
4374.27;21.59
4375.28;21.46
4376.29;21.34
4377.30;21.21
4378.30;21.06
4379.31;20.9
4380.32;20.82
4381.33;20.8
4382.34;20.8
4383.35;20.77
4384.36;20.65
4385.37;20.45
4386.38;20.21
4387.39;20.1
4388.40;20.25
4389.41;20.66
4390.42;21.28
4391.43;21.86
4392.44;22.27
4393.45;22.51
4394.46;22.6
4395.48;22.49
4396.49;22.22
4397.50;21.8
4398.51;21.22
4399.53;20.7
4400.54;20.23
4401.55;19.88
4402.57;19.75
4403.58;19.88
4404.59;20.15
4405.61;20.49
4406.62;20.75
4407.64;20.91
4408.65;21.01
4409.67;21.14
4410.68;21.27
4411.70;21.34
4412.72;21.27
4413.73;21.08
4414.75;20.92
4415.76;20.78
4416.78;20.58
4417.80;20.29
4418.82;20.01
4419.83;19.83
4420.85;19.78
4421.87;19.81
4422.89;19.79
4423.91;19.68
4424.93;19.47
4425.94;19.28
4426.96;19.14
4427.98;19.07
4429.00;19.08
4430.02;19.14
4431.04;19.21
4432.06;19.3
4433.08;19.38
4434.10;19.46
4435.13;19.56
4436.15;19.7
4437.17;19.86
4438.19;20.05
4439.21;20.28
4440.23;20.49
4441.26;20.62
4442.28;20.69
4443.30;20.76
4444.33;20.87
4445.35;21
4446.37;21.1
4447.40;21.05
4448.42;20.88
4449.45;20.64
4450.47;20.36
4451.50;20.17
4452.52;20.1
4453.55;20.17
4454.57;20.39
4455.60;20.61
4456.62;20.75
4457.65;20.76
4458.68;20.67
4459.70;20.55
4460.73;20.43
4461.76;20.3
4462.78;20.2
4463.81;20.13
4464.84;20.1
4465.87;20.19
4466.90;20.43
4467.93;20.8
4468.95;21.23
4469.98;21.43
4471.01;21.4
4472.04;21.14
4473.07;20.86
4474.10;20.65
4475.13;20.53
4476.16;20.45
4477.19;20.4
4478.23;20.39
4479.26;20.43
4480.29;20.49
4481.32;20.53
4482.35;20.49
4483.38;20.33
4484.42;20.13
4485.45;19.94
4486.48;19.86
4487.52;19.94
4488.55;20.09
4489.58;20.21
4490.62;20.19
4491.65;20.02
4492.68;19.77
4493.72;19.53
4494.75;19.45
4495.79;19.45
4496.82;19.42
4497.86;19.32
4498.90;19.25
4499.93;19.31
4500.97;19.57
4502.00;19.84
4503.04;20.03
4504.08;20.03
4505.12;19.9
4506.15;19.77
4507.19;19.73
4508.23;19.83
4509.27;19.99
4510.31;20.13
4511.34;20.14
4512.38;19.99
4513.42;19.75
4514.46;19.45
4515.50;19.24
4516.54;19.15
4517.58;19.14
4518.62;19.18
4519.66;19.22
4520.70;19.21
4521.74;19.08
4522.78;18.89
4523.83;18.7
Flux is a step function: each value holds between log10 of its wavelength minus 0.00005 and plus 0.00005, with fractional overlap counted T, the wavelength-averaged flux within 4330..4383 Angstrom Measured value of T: 21.2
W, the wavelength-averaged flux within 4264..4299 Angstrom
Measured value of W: 19.7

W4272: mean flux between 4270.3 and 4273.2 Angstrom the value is 19.8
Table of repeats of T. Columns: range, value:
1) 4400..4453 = 20.2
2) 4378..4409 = 20.9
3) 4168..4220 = 20.4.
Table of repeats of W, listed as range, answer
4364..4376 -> 21.4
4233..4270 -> 20.4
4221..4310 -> 20.3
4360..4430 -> 20.8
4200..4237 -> 20.1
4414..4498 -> 20.2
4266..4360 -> 20.7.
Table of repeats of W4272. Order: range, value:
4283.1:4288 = 19.2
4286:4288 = 19.6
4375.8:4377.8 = 21.3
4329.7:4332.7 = 21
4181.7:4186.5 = 21.2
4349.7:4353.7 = 20.8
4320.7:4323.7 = 21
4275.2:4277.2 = 20.2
